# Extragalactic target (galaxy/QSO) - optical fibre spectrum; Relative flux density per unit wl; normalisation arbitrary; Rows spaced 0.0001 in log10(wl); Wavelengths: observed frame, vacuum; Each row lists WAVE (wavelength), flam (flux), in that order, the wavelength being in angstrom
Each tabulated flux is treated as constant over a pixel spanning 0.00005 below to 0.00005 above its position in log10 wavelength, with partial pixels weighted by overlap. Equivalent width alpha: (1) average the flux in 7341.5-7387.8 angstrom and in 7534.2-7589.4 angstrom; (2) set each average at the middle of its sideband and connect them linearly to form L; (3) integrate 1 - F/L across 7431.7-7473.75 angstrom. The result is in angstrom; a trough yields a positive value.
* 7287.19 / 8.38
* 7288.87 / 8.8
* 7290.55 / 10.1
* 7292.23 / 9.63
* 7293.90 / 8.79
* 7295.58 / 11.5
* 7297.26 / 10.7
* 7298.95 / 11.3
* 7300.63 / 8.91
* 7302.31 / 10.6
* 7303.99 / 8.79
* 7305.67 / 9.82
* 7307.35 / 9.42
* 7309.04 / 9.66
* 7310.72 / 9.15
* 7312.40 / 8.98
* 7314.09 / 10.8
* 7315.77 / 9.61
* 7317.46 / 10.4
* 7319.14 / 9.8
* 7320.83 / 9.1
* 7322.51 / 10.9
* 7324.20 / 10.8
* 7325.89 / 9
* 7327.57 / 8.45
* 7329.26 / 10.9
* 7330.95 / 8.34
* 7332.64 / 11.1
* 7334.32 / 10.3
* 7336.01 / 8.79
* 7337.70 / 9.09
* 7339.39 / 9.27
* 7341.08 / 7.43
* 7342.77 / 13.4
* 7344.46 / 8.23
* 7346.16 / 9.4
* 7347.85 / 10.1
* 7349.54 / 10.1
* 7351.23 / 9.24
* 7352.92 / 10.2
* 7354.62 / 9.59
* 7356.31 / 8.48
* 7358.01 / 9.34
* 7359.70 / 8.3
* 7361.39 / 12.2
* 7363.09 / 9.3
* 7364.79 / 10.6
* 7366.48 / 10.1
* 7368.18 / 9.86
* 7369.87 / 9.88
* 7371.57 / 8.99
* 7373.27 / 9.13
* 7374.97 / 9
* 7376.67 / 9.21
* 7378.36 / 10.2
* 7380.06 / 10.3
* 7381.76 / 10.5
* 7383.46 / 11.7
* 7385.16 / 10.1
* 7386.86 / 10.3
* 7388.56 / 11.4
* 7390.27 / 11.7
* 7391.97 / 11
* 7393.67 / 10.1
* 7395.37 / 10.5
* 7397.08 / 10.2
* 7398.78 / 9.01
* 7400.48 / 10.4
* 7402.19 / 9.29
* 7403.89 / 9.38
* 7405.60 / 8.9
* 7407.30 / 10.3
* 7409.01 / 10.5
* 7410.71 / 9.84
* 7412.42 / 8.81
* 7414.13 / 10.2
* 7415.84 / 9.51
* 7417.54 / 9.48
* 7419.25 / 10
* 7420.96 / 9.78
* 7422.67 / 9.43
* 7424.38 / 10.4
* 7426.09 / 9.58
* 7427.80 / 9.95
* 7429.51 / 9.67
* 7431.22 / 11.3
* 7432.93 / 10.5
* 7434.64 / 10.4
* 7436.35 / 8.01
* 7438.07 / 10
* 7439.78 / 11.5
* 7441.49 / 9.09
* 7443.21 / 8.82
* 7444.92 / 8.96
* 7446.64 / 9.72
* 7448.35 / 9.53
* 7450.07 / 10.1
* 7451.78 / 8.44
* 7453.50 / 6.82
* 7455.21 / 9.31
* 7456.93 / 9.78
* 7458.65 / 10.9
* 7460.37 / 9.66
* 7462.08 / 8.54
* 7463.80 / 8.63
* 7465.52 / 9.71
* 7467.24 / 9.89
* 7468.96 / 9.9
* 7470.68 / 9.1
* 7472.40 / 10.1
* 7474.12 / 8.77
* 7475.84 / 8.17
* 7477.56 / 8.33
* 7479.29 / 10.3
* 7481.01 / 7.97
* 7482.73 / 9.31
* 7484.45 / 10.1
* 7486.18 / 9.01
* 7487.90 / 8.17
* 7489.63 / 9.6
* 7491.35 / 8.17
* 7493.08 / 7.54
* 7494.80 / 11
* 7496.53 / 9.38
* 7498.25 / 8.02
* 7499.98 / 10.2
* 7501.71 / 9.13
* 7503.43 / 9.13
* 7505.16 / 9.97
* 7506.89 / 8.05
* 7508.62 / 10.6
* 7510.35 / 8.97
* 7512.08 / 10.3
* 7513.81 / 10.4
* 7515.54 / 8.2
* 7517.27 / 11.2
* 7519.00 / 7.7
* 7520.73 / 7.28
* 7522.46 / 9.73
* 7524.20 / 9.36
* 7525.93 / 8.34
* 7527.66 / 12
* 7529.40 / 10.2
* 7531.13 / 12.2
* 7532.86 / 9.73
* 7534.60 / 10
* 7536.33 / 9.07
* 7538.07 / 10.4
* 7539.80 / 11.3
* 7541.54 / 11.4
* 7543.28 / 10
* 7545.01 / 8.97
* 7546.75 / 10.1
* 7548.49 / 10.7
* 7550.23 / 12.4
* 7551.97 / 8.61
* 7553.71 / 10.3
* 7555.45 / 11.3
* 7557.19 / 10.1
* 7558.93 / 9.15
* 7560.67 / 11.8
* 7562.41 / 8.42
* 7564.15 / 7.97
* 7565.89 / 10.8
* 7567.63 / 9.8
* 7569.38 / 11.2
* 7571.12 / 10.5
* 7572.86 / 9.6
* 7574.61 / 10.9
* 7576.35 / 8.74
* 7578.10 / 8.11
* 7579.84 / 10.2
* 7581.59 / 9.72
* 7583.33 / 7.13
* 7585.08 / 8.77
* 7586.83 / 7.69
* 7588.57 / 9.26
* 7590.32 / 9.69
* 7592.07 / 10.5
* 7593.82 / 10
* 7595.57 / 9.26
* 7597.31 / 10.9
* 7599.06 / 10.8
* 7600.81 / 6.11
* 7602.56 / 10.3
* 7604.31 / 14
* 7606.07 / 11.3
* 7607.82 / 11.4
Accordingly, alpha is 1.6 angstrom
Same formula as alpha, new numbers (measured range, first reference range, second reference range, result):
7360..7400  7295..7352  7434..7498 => -2.62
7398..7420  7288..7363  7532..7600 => 0.28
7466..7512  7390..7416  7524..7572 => 4.12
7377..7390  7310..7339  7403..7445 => -1.16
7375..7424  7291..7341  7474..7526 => -3.03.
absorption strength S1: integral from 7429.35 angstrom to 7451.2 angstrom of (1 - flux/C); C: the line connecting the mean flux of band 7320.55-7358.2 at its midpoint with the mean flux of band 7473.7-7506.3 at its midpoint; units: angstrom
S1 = -1.3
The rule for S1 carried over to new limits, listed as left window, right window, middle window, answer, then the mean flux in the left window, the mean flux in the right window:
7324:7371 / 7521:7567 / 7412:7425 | 0.2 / 9.69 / 10.1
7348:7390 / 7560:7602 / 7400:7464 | 1.2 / 9.95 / 9.49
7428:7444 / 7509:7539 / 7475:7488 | 1.1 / 9.93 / 9.73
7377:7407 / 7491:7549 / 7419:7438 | 0.4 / 10.3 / 9.68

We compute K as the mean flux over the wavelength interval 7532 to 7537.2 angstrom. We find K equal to 9.6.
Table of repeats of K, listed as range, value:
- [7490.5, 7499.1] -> 8.83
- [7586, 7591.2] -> 8.9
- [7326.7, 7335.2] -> 9.82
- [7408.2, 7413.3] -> 9.71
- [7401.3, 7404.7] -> 9.34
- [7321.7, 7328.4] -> 9.78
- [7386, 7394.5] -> 10.9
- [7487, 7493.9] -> 8.38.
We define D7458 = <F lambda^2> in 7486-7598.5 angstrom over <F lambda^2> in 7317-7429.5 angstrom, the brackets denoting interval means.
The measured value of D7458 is 1.03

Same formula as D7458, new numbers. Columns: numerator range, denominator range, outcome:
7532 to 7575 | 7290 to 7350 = 1.11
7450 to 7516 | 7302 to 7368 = 0.99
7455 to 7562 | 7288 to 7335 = 1.03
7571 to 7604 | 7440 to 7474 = 1.05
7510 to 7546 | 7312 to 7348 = 1.07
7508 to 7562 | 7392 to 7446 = 1.06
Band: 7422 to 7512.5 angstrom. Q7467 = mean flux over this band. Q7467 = 9.39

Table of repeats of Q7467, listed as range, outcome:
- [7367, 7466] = 9.8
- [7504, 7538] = 9.66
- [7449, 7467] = 9.22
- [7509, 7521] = 9.3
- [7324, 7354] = 9.65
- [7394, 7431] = 9.8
